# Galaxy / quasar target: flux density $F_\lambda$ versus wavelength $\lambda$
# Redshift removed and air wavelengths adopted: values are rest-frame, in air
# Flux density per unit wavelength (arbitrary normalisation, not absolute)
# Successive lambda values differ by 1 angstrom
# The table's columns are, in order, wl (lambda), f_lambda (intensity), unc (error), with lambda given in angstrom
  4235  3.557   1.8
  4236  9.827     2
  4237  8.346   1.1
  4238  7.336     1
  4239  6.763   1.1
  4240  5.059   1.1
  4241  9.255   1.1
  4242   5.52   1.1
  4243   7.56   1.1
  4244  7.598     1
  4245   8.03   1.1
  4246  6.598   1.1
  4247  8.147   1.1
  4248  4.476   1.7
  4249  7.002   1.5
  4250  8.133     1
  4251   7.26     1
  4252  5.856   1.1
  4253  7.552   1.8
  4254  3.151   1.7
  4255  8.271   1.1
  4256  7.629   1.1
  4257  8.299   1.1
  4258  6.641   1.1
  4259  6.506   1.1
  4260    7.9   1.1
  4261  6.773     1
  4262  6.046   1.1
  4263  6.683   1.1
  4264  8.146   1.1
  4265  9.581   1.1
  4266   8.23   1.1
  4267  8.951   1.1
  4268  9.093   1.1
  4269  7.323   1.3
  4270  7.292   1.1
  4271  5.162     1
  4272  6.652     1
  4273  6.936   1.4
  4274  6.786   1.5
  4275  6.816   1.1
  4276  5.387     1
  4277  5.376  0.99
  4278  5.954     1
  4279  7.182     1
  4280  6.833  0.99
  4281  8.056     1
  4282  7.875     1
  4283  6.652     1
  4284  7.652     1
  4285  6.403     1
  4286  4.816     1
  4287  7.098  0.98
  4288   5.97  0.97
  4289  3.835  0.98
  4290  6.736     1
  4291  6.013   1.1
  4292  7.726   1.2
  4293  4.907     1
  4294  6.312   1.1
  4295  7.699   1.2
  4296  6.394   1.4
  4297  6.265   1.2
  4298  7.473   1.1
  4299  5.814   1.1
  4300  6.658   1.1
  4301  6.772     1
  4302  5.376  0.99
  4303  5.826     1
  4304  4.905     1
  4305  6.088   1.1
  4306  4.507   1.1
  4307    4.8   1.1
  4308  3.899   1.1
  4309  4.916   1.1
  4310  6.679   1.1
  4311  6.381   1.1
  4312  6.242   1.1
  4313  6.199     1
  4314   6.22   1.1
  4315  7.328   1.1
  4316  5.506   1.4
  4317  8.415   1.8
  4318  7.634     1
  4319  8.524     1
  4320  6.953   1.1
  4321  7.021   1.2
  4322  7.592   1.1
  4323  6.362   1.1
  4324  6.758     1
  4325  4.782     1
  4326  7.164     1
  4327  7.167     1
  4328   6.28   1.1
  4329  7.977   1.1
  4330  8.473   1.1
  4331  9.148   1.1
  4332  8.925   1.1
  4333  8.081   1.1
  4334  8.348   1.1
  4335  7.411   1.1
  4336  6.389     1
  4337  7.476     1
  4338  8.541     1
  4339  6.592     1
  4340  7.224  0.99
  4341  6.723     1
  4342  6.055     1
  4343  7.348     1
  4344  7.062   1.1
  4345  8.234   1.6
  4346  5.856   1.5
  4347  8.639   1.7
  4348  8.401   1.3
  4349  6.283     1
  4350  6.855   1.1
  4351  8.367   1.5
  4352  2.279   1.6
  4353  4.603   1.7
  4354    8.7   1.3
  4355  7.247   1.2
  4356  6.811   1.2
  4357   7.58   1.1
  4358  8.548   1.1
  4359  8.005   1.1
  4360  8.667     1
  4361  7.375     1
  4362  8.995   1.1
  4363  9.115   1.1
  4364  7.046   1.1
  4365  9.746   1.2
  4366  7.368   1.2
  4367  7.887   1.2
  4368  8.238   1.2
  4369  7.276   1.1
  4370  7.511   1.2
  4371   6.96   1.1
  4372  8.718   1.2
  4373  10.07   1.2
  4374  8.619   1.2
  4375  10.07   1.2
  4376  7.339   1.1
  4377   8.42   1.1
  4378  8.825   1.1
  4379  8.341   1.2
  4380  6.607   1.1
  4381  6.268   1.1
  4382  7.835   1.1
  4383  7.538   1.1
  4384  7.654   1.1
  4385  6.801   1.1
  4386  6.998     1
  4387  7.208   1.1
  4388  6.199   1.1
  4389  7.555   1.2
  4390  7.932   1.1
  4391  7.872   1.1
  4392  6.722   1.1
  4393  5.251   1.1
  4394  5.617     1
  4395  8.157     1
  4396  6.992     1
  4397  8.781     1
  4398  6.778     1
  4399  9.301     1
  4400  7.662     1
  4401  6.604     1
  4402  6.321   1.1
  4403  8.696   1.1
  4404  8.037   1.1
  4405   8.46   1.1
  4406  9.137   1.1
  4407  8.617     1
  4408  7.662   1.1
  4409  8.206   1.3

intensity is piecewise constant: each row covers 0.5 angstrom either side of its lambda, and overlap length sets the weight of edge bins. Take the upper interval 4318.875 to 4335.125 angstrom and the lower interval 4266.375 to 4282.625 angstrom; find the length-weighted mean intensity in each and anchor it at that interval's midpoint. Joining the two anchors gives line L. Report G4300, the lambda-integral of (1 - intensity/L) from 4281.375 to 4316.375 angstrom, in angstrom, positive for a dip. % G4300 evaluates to 5.2 angstrom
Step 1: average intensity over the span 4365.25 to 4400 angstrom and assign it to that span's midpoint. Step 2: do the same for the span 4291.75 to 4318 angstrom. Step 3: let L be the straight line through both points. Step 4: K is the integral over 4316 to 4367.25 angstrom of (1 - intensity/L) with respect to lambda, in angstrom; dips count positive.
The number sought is -4.2 angstrom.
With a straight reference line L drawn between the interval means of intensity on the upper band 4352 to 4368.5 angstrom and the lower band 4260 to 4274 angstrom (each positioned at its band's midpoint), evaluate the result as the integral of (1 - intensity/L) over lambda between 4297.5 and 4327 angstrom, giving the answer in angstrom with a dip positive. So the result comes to 4.9 angstrom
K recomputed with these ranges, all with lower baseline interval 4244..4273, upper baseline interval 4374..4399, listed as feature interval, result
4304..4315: 2.5 angstrom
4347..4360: 0.5 angstrom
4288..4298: 1.4 angstrom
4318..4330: 0.5 angstrom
